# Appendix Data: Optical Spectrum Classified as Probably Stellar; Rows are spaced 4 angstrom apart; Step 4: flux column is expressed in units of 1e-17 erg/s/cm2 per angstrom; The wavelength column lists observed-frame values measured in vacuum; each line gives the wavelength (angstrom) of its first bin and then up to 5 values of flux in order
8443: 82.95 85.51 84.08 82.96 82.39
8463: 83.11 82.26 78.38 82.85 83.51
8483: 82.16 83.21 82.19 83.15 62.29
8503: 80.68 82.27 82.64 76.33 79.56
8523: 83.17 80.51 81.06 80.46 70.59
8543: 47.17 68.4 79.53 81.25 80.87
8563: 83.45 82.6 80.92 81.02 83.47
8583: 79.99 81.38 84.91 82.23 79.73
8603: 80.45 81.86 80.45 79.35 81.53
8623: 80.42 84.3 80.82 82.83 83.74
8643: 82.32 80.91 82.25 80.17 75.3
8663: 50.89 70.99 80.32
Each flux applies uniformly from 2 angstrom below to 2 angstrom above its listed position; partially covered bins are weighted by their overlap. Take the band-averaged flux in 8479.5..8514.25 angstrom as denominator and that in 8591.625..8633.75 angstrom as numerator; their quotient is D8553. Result 1.02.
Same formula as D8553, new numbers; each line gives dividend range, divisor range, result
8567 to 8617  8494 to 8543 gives 1.05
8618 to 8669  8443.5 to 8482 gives 0.94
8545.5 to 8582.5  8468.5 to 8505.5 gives 1.01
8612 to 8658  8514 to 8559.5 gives 1.08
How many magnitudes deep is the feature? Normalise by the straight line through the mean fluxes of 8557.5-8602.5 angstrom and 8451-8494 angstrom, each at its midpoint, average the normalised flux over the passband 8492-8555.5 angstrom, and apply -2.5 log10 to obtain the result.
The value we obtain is 0.082 mag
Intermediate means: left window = 82.4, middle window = 76.2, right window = 81.8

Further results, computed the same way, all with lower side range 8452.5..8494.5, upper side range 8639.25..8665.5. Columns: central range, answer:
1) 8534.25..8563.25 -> 0.09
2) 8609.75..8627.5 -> -0.05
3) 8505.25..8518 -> 0.01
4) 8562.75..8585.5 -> -0.04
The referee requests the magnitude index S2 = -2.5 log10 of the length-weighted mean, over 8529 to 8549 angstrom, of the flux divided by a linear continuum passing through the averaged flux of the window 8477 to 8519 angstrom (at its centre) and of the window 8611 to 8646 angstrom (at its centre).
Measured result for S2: 0.158 mag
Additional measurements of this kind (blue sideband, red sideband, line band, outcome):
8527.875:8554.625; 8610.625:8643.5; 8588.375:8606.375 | -0.05 mag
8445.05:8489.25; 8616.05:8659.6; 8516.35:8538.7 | 0.03 mag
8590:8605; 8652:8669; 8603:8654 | -0.08 mag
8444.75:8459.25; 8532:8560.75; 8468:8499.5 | -0.01 mag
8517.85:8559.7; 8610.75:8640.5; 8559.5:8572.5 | -0.07 mag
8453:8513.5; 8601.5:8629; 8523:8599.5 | 0.04 mag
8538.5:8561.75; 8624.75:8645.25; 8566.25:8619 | -0.06 mag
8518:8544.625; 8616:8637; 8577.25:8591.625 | -0.05 mag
